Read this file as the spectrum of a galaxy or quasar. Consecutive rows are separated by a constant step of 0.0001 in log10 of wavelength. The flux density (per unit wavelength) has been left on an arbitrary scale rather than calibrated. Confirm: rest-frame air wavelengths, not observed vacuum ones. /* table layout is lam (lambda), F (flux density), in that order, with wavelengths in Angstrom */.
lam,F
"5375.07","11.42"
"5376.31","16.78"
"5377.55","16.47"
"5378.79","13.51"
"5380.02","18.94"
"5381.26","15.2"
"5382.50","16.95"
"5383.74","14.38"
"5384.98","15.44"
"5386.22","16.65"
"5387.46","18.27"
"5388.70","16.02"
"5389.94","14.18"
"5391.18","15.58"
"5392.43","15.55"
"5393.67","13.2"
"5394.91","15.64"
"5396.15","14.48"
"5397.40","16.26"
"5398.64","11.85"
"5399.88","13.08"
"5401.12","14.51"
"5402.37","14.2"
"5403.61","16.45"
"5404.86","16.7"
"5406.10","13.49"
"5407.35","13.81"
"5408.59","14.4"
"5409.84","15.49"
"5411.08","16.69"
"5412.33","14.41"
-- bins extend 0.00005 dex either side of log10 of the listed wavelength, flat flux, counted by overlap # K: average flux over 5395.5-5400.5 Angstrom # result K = 13.9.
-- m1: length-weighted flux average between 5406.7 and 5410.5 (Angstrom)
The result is 14.6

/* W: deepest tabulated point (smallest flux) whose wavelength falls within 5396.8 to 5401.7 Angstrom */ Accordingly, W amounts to 11.85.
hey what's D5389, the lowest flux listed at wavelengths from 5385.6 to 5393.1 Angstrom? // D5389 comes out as 14.18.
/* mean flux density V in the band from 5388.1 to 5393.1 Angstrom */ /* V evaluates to 15.3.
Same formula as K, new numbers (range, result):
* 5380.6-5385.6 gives 15.5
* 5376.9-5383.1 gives 16.2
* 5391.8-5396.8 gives 14.7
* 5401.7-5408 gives 14.9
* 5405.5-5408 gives 13.7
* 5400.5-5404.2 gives 15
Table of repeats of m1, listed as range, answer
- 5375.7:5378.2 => 16.6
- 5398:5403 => 13.5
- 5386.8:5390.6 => 16.2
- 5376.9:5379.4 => 15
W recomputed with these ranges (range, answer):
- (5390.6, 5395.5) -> 13.2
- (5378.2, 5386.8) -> 13.51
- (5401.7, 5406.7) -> 13.49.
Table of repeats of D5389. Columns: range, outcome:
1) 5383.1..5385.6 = 14.38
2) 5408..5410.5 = 14.4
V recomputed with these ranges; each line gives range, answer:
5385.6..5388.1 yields 17.5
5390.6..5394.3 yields 14.8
